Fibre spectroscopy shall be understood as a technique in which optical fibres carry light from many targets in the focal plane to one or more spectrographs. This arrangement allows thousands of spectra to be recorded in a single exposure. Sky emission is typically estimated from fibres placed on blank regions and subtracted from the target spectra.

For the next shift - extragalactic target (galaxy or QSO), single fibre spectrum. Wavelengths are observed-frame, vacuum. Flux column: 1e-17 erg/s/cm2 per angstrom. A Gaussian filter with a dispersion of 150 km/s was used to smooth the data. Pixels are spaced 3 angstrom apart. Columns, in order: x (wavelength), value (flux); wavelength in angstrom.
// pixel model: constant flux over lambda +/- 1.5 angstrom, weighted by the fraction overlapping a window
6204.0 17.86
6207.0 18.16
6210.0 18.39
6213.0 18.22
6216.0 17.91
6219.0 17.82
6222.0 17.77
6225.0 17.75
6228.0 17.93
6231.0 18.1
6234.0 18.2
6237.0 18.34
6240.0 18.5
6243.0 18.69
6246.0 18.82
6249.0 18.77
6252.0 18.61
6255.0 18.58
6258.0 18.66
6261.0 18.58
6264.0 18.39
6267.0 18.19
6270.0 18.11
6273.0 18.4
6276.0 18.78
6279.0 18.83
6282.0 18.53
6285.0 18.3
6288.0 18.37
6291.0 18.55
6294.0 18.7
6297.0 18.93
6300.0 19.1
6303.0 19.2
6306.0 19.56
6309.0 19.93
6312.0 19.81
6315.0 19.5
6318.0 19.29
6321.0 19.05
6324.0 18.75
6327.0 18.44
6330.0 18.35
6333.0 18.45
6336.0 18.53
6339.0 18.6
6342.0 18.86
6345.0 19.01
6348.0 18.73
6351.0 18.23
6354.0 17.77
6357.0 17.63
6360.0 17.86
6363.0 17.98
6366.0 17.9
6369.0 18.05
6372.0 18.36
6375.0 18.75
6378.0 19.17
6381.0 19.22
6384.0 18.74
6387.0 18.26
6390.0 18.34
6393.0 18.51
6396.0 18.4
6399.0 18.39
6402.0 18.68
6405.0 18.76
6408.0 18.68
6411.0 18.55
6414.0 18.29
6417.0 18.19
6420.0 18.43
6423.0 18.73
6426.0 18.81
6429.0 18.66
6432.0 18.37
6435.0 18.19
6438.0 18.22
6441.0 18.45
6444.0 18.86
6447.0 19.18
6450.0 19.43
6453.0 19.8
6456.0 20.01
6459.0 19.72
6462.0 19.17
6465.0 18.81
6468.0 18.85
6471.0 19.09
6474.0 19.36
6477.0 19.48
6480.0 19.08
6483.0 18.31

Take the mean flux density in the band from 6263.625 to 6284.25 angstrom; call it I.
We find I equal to 18.5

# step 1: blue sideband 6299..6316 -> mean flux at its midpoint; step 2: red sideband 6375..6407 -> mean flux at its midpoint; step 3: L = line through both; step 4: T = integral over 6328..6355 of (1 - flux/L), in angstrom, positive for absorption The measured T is 0.92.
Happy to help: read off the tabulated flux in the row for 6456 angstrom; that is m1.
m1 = 20.01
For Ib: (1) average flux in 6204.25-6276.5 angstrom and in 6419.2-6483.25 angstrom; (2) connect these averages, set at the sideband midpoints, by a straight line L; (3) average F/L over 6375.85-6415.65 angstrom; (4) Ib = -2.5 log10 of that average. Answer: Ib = 0.01 mag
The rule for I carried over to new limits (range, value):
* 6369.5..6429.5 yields 18.6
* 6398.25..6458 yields 18.7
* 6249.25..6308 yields 18.7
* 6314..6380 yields 18.5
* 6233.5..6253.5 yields 18.6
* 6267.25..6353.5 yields 18.8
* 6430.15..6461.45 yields 19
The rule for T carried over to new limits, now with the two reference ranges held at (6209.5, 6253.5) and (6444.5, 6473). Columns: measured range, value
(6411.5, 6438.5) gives 1.0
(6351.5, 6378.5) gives 1.1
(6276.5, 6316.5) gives -1.0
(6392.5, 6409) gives 0.4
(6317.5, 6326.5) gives -0.1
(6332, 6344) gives 0.1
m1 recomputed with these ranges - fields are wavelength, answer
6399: 18.39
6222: 17.77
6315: 19.5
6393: 18.51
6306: 19.56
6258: 18.66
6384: 18.74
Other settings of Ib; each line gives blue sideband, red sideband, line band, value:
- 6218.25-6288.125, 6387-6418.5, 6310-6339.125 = -0.028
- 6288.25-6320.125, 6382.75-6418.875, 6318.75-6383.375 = 0.022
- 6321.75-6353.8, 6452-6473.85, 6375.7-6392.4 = 0.007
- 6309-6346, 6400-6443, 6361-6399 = 0.013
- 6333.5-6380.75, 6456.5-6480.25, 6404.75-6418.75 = 0.019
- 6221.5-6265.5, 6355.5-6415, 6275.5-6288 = -0.010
